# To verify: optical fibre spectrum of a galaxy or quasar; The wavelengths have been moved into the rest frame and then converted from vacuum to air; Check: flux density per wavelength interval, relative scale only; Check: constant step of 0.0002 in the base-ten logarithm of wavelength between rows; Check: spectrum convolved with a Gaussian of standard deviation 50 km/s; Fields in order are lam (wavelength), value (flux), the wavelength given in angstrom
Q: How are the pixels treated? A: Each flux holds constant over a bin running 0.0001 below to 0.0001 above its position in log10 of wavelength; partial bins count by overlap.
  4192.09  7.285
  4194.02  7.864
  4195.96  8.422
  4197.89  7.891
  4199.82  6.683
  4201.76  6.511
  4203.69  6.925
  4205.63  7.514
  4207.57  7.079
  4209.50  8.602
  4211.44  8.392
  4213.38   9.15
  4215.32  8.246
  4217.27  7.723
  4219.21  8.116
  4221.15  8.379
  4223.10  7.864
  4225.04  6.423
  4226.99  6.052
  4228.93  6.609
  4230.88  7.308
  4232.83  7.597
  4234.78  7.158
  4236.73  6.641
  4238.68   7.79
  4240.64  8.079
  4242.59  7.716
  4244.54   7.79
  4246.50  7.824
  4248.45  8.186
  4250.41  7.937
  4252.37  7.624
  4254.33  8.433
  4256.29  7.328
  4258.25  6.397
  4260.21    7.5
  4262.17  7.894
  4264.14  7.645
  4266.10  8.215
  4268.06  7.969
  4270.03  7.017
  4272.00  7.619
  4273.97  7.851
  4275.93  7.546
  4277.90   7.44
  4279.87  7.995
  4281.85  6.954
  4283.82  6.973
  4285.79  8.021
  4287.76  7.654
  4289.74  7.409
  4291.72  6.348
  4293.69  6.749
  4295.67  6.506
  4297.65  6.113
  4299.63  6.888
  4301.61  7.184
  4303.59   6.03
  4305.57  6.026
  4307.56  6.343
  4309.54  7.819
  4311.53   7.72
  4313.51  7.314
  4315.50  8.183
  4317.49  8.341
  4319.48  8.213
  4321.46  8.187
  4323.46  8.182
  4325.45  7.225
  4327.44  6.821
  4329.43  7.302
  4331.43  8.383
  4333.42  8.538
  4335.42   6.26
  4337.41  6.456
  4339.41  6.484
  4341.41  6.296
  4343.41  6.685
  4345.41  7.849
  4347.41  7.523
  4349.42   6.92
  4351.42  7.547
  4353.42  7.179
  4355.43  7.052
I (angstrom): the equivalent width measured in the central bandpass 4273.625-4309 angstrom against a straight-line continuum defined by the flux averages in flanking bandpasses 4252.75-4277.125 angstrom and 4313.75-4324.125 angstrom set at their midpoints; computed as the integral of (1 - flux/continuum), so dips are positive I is 3.9 angstrom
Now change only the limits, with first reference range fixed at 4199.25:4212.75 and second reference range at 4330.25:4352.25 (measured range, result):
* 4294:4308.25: 1.6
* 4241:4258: -1.0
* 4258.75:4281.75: -1.0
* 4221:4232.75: 0.6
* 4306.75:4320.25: -0.9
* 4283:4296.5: 0.3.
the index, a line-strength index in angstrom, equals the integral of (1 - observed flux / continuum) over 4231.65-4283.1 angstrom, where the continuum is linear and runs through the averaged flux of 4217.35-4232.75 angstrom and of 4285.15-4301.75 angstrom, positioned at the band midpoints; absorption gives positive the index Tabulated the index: -3.5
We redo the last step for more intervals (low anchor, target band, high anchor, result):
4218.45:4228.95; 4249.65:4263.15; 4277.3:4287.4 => -0.3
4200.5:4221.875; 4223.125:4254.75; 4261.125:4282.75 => 1.3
